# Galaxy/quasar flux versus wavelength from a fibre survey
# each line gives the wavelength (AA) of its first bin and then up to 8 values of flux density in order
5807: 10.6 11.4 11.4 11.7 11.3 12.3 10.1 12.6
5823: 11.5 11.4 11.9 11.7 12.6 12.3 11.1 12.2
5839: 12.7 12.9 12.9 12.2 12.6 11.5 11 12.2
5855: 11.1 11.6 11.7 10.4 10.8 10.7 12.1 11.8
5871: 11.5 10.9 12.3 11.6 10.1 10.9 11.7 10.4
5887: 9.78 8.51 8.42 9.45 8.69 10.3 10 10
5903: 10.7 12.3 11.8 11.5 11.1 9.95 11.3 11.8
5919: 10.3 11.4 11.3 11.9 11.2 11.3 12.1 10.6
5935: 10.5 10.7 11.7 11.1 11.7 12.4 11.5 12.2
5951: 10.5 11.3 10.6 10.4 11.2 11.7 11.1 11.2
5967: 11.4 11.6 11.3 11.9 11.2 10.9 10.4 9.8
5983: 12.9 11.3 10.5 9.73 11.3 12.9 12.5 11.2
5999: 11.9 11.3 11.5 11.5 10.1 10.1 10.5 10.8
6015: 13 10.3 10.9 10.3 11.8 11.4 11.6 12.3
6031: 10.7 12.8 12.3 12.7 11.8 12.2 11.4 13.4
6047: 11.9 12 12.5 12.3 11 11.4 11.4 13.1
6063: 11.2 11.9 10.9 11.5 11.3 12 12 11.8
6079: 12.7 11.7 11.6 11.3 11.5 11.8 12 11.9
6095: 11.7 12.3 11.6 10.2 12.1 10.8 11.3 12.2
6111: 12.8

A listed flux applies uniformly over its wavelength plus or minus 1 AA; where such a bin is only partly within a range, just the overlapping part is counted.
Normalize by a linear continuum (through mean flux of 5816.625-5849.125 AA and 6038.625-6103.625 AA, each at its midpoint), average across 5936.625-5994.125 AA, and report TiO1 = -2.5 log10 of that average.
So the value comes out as 0.06 mag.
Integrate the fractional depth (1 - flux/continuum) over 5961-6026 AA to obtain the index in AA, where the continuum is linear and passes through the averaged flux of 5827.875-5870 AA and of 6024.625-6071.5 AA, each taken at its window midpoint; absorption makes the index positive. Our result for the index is 3.6 AA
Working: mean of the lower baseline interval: 11.8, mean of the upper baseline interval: 11.9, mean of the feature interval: 11.2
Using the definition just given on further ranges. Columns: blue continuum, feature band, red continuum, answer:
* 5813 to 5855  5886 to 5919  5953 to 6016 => 3.6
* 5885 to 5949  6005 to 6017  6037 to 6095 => 0.6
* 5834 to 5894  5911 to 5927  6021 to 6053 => 0.5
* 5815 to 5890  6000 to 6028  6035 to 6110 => 1.5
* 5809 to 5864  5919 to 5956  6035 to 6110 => 1.5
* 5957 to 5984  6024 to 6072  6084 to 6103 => -1.7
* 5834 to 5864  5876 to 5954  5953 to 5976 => 4.1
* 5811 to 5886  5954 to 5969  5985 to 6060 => 0.6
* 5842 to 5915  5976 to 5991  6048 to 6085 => 0.8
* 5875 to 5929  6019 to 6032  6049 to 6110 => 0.1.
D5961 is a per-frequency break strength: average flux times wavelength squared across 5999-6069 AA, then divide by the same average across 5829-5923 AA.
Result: 1.1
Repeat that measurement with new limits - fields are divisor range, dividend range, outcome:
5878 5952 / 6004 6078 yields 1.12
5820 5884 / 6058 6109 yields 1.08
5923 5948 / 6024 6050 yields 1.09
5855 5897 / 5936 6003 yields 1.09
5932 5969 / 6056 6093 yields 1.09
